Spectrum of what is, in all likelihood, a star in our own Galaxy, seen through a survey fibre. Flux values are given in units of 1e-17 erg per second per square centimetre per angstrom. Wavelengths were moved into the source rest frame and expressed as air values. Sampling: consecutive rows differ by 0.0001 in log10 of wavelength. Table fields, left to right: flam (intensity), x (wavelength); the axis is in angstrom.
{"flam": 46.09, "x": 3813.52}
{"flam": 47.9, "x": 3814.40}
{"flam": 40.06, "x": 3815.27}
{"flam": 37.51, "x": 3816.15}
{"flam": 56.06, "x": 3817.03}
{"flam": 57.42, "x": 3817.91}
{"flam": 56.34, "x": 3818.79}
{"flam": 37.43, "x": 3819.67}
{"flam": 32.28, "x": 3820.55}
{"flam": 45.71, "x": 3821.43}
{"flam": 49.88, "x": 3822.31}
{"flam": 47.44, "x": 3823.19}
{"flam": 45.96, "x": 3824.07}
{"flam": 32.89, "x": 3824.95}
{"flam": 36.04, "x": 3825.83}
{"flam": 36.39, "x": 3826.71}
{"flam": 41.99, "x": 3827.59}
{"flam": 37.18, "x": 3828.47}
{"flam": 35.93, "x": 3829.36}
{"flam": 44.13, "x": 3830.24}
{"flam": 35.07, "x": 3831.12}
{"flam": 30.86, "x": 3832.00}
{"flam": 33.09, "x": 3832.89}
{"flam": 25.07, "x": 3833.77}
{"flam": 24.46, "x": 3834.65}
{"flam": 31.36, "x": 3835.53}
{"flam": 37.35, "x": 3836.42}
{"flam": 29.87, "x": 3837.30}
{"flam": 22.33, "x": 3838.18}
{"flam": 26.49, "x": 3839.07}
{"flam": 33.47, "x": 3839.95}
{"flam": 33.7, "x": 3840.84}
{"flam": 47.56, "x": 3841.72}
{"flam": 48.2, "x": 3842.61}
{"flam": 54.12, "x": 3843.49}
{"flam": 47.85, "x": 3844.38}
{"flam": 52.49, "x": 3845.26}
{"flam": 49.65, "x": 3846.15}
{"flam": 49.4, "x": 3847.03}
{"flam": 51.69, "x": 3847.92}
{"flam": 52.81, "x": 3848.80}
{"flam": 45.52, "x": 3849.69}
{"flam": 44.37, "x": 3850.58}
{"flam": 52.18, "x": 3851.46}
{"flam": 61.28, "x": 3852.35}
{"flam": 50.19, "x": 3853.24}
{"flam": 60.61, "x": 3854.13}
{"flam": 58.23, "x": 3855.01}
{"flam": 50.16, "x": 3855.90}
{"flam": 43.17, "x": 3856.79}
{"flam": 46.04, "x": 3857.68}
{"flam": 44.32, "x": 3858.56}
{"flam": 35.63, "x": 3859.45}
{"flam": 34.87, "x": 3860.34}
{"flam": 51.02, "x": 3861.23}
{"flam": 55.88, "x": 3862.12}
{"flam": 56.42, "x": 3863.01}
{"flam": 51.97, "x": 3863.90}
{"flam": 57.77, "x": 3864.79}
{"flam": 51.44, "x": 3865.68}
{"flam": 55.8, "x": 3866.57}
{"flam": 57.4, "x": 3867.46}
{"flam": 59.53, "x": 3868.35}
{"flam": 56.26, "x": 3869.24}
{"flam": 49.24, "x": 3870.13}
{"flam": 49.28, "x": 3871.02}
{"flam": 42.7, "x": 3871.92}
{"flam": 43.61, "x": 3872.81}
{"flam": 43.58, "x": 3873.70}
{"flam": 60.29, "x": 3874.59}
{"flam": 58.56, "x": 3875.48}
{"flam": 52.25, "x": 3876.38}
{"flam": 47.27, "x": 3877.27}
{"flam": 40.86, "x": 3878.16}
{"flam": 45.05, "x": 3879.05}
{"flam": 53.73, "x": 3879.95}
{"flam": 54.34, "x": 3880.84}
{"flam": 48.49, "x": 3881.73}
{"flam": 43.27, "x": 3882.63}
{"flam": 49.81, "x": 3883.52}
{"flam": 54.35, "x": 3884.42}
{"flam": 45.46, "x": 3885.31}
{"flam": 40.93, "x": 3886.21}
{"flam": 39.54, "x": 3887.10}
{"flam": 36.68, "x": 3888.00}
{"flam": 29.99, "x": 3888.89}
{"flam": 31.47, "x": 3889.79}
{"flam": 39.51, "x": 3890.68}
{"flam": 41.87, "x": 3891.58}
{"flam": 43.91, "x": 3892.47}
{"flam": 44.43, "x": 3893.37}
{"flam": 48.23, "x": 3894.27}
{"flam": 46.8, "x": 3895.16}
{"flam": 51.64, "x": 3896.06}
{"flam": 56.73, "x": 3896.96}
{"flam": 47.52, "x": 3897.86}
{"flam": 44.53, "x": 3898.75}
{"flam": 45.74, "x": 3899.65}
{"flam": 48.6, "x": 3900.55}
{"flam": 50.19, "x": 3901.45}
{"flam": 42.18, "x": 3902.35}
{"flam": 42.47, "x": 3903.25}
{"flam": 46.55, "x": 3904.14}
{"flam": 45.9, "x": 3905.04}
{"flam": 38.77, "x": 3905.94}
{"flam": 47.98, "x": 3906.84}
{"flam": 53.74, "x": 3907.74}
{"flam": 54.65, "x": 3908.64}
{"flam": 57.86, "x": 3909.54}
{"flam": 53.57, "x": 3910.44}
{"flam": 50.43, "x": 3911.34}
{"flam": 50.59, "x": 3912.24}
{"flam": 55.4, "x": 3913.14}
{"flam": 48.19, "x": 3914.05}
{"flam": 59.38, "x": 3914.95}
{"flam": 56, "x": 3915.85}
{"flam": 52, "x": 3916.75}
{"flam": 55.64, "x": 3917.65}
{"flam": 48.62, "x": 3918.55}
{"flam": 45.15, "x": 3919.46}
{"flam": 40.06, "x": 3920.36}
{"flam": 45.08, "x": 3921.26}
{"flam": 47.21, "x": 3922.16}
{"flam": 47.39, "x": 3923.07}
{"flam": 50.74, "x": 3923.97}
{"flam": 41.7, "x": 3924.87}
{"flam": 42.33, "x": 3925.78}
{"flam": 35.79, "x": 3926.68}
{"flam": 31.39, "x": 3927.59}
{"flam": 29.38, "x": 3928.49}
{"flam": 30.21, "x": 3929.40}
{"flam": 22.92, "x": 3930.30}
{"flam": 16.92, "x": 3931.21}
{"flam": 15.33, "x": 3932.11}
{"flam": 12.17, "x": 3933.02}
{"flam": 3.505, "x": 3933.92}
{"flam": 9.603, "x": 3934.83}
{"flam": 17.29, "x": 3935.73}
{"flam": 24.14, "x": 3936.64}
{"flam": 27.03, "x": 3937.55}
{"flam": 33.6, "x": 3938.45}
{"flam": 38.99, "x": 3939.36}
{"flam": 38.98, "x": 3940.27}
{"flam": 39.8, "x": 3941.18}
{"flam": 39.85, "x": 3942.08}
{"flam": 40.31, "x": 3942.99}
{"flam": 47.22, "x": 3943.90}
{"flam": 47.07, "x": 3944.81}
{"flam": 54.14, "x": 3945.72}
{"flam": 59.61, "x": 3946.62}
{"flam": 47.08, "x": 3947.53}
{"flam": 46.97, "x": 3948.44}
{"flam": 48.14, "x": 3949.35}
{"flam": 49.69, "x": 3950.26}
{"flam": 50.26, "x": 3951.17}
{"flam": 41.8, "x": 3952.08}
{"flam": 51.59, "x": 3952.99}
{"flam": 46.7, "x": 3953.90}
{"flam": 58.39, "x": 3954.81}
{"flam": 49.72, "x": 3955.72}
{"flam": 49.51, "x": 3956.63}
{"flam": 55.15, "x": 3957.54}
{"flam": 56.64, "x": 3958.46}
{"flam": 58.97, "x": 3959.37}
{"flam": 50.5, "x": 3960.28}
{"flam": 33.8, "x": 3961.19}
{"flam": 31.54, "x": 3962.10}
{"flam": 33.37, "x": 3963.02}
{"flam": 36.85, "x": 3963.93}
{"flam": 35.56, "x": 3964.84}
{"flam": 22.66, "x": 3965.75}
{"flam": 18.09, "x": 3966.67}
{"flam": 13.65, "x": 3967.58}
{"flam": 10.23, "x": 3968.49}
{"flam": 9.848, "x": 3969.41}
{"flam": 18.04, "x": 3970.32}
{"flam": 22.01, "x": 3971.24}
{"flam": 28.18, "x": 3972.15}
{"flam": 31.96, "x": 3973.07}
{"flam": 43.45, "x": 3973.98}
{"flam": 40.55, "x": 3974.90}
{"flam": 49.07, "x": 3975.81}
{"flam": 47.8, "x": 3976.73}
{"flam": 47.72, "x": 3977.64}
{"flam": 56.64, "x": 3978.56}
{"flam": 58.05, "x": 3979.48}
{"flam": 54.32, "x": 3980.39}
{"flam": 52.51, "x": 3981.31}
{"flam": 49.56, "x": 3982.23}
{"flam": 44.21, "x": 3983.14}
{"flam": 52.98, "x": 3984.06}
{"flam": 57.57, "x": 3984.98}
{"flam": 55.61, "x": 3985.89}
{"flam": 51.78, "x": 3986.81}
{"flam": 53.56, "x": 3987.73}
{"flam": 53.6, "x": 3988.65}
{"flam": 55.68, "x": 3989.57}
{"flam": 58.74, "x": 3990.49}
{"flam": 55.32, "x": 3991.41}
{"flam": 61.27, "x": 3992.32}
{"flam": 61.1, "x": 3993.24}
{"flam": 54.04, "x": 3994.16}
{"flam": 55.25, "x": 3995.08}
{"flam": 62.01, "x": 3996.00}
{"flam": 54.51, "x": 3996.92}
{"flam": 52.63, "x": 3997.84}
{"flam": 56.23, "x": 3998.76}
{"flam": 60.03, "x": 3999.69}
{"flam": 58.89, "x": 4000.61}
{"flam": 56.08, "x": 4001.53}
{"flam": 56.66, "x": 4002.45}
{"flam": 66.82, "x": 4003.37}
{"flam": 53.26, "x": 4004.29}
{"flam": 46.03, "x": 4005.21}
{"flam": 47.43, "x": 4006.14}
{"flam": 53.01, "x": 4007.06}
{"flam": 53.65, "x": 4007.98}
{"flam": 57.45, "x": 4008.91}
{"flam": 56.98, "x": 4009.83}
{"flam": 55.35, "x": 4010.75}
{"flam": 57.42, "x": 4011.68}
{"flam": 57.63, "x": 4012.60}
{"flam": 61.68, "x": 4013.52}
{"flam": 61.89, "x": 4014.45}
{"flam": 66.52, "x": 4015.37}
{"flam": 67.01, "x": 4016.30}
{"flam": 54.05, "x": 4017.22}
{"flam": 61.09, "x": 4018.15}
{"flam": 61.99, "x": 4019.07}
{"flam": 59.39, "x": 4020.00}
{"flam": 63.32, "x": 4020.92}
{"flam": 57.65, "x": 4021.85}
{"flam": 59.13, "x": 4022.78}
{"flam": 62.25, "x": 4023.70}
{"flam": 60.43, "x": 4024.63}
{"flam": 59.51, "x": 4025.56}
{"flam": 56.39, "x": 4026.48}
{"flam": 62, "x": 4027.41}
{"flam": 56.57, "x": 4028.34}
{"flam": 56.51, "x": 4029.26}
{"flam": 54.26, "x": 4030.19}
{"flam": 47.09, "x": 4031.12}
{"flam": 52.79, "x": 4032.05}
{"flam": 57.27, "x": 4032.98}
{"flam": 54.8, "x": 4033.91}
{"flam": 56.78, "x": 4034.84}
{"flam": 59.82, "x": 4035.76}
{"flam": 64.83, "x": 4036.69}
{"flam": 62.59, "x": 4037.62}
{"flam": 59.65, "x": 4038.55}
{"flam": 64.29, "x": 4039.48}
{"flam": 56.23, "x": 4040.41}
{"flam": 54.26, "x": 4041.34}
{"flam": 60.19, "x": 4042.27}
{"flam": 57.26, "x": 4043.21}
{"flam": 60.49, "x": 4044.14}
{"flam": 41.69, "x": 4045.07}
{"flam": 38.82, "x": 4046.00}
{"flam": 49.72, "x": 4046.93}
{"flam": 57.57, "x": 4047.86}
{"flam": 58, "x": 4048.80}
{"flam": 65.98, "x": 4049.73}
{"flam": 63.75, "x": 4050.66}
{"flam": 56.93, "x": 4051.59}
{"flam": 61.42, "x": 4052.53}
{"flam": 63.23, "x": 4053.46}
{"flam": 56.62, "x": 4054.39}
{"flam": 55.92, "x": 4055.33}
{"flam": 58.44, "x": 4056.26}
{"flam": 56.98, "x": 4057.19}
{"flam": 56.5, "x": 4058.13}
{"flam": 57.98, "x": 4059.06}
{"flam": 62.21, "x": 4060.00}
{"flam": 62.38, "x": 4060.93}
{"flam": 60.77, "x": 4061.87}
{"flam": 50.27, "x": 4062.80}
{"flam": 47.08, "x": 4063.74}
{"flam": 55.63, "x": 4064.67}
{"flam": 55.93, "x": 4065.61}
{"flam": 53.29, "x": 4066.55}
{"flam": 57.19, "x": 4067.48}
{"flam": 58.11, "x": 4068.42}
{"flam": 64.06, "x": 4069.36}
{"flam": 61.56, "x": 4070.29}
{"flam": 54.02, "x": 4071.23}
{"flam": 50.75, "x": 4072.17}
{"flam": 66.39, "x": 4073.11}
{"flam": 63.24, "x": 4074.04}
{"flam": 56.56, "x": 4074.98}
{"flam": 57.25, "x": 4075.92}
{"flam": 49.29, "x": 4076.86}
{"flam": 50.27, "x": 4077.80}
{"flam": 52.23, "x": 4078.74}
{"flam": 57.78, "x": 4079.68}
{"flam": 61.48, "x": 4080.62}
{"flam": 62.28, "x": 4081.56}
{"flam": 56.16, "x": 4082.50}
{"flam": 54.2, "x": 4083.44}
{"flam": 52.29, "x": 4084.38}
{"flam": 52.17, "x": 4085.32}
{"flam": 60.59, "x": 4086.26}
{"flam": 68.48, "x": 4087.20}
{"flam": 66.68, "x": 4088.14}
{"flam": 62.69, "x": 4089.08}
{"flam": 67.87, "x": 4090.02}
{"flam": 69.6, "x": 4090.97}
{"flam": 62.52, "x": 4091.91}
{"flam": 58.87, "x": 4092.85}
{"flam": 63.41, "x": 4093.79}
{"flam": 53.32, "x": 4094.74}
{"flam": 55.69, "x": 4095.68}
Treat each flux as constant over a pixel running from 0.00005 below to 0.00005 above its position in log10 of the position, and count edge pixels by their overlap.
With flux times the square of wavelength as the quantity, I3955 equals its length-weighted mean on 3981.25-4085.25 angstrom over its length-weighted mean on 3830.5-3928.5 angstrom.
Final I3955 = 1.33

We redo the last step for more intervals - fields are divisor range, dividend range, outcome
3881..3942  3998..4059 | 1.47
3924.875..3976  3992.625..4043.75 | 1.68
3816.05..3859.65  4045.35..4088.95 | 1.50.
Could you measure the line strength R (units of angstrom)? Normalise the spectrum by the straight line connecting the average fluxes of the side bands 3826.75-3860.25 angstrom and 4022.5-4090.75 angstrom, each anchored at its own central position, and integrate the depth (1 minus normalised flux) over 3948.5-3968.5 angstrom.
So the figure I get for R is 3.4 angstrom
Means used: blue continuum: 42.2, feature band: 41.8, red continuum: 57.7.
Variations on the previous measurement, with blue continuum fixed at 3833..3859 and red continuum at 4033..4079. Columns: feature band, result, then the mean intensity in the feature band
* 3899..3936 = 5.3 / 41.3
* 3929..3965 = 8.3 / 38.8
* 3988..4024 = -2.5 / 57.7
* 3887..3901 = 1.0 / 43.7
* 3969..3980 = 3.0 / 38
